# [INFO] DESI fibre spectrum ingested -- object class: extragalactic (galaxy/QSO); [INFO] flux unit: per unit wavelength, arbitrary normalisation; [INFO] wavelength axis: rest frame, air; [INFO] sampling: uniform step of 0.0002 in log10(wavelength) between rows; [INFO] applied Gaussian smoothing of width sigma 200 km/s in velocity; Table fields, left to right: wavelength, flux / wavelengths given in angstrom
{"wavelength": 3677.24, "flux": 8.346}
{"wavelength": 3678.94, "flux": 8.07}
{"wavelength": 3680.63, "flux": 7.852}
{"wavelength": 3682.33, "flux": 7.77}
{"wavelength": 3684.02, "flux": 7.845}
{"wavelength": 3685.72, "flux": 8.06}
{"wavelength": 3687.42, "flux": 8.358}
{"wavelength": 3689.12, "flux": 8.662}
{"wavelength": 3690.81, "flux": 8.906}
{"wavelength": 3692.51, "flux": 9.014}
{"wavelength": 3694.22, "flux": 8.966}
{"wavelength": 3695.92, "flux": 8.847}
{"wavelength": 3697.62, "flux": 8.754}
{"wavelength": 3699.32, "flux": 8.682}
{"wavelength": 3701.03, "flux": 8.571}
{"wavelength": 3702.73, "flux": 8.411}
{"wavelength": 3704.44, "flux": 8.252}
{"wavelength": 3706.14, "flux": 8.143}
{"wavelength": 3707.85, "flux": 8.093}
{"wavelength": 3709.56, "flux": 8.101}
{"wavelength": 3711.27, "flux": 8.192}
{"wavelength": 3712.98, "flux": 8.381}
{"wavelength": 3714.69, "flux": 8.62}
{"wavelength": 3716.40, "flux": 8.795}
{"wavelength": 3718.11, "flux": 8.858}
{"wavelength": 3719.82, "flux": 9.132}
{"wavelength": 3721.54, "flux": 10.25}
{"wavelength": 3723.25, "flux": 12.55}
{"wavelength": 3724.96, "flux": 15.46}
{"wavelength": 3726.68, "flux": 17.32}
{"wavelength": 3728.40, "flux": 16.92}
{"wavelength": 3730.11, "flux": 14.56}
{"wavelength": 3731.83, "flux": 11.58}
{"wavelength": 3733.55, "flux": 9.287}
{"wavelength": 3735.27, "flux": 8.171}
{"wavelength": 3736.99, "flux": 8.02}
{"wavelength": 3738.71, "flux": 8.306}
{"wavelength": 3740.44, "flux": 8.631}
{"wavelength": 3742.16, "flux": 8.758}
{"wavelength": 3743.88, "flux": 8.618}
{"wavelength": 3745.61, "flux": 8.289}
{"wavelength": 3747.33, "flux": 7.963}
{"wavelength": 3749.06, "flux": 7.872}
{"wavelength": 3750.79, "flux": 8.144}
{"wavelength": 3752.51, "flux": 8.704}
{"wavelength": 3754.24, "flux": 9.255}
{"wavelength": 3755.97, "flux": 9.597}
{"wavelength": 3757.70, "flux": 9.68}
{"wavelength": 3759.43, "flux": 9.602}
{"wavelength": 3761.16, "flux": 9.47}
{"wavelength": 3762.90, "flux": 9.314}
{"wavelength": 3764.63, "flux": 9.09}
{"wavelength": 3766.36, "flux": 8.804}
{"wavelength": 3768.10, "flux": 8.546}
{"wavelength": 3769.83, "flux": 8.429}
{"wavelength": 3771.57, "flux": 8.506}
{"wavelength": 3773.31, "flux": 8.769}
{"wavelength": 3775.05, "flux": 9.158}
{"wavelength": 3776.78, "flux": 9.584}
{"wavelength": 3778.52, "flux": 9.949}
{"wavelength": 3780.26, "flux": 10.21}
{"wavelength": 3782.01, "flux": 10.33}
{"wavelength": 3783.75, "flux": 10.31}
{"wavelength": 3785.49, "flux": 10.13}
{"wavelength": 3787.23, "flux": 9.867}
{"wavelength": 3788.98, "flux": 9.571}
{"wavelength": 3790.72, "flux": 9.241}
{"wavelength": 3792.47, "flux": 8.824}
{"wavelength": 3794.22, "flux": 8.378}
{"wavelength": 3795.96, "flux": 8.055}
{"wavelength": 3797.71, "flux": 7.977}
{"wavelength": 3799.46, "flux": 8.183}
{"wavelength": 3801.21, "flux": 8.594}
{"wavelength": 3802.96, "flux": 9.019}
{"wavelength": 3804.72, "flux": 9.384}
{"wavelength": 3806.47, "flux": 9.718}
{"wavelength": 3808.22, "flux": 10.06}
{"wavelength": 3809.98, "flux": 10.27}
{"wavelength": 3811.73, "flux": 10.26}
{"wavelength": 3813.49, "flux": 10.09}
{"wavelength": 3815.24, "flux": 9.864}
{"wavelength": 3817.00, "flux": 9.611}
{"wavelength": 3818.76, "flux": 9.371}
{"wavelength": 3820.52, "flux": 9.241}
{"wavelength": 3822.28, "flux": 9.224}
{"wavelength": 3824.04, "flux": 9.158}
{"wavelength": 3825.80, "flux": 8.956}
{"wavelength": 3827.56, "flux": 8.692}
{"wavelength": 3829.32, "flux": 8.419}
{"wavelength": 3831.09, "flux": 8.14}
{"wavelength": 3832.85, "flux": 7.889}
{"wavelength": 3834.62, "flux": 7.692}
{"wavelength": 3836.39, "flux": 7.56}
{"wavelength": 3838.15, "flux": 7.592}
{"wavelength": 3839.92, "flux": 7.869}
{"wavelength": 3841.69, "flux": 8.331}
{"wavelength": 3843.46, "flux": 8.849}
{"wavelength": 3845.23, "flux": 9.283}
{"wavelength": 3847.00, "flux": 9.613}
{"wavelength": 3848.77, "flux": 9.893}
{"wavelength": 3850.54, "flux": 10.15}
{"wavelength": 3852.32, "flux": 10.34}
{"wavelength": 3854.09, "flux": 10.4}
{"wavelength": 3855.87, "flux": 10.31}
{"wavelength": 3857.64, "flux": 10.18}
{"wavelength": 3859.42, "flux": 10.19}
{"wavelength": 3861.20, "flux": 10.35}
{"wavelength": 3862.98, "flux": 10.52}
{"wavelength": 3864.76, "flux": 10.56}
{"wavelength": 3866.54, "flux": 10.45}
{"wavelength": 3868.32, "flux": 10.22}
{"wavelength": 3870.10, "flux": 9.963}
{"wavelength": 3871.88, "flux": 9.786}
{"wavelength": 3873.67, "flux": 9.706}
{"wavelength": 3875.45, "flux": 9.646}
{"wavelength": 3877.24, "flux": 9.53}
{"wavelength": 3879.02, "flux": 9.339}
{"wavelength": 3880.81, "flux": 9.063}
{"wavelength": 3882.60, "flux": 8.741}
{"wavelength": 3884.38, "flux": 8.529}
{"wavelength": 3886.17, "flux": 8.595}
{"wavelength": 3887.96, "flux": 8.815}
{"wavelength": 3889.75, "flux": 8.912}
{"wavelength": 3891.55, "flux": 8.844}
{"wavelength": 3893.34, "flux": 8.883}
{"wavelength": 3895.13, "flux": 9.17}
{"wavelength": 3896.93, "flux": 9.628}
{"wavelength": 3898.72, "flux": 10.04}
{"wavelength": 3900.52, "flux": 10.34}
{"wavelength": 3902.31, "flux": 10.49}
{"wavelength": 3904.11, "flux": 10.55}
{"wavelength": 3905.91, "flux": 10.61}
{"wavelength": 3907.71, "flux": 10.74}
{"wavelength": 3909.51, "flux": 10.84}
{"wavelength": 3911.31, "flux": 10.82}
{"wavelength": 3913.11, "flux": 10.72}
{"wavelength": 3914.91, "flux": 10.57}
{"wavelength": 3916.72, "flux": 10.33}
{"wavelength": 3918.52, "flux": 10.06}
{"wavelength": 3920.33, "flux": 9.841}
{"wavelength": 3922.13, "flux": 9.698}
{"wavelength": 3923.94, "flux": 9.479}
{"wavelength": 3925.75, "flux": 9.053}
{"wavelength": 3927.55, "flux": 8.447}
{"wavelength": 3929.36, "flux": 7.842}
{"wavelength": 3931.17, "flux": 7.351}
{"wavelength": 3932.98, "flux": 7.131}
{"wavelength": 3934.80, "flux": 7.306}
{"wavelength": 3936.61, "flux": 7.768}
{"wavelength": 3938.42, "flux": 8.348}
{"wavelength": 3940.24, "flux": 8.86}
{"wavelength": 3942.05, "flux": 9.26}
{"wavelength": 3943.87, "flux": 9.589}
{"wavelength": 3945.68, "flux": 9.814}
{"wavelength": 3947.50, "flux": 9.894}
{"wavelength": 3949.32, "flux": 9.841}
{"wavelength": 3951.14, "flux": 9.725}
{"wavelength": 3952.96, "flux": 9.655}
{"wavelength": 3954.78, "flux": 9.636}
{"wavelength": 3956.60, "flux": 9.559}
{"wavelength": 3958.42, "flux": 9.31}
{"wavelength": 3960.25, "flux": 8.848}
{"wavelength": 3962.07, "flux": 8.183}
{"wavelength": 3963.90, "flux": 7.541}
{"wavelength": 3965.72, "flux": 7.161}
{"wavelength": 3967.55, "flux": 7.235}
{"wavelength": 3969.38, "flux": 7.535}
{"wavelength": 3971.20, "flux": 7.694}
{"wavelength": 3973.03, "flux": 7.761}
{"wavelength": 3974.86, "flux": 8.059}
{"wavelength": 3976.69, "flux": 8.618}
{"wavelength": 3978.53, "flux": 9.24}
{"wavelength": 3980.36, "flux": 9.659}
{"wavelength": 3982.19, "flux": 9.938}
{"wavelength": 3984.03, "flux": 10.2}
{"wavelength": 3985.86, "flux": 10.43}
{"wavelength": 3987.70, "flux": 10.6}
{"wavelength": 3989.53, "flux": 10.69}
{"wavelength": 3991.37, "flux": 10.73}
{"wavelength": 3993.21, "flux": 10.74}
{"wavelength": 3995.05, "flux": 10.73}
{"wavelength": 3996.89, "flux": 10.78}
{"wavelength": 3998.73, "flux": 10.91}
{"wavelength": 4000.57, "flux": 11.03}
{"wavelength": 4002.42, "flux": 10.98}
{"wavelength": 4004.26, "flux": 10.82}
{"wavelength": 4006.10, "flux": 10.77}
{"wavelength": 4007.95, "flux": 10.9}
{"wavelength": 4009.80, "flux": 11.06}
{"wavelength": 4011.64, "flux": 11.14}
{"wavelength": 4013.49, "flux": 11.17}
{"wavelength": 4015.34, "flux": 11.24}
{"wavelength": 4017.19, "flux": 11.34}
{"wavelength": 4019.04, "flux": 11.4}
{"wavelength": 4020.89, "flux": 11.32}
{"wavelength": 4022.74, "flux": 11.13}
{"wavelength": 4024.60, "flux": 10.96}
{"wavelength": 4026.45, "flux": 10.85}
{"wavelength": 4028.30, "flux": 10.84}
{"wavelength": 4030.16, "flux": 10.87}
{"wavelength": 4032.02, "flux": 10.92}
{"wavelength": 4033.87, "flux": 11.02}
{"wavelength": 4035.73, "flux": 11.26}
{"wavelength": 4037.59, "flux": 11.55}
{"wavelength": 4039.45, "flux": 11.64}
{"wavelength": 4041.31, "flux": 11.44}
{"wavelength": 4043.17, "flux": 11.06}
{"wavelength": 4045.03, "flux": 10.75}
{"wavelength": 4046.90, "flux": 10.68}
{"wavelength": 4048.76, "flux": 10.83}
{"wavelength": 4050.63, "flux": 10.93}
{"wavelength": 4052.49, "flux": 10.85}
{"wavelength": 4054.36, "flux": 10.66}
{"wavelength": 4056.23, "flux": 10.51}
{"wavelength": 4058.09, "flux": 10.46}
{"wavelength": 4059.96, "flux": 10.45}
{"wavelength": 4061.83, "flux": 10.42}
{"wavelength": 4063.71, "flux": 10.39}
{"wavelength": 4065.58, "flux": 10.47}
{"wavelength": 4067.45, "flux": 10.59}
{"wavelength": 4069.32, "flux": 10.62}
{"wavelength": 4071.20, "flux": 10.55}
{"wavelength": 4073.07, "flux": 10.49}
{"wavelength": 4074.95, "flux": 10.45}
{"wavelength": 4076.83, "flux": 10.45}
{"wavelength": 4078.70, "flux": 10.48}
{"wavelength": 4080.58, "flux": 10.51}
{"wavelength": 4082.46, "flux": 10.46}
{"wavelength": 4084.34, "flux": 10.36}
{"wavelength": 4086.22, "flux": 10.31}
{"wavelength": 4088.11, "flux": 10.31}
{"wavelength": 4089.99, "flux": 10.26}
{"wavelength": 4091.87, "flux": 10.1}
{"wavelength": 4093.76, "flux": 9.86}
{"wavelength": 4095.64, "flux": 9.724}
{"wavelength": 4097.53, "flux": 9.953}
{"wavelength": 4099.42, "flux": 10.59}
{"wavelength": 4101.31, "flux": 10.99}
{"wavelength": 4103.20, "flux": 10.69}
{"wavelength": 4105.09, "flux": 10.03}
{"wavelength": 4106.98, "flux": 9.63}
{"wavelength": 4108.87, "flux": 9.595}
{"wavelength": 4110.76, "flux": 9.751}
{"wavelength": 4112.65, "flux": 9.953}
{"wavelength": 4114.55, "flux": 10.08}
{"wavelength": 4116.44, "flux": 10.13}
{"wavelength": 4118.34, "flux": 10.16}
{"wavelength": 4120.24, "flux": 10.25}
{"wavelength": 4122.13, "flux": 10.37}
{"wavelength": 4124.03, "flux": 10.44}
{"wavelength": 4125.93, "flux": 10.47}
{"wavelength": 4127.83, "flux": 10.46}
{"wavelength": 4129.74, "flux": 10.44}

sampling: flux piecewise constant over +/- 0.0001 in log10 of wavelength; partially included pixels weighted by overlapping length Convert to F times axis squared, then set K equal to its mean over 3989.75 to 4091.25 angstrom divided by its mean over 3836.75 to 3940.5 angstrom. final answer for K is 1.2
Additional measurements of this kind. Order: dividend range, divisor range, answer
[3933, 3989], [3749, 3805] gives 1.07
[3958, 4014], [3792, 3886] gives 1.13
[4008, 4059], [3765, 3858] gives 1.35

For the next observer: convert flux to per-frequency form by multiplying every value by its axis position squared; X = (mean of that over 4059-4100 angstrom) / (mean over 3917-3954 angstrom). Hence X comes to 1.2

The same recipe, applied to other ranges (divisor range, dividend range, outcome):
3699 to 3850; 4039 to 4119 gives 1.31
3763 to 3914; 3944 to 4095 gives 1.19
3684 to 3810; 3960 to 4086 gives 1.27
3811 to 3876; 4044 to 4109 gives 1.24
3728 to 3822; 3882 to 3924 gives 1.12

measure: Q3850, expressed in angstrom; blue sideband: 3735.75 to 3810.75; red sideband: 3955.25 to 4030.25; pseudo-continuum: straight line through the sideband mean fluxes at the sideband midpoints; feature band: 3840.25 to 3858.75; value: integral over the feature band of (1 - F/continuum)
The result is -0.6 angstrom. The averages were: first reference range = 9.05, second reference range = 9.99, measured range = 9.69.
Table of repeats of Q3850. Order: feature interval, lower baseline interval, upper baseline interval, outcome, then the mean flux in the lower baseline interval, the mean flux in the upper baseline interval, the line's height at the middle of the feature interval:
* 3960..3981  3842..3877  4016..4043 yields 5.2 angstrom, 9.98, 11.2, 10.8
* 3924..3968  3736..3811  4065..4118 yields 4.7 angstrom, 9.05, 10.3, 9.71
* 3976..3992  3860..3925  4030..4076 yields 0.6 angstrom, 9.84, 10.8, 10.4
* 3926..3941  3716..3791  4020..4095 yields 3.5 angstrom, 9.86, 10.7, 10.4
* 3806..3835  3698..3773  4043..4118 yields 1.5 angstrom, 9.52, 10.4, 9.73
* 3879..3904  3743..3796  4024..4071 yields 1.5 angstrom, 9.12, 10.8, 9.87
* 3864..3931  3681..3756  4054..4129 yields 1.1 angstrom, 9.39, 10.3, 9.83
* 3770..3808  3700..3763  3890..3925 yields 2.2 angstrom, 9.67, 10.1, 9.8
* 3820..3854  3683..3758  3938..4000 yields 2.1 angstrom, 9.44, 9.34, 9.39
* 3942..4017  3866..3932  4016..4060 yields 4.9 angstrom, 9.61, 11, 10.4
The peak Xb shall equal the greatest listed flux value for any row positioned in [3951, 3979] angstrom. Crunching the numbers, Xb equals 9.725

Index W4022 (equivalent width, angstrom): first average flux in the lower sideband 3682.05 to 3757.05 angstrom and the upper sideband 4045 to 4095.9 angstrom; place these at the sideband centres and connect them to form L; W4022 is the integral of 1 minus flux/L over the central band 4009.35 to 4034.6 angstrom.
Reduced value -1.9 angstrom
